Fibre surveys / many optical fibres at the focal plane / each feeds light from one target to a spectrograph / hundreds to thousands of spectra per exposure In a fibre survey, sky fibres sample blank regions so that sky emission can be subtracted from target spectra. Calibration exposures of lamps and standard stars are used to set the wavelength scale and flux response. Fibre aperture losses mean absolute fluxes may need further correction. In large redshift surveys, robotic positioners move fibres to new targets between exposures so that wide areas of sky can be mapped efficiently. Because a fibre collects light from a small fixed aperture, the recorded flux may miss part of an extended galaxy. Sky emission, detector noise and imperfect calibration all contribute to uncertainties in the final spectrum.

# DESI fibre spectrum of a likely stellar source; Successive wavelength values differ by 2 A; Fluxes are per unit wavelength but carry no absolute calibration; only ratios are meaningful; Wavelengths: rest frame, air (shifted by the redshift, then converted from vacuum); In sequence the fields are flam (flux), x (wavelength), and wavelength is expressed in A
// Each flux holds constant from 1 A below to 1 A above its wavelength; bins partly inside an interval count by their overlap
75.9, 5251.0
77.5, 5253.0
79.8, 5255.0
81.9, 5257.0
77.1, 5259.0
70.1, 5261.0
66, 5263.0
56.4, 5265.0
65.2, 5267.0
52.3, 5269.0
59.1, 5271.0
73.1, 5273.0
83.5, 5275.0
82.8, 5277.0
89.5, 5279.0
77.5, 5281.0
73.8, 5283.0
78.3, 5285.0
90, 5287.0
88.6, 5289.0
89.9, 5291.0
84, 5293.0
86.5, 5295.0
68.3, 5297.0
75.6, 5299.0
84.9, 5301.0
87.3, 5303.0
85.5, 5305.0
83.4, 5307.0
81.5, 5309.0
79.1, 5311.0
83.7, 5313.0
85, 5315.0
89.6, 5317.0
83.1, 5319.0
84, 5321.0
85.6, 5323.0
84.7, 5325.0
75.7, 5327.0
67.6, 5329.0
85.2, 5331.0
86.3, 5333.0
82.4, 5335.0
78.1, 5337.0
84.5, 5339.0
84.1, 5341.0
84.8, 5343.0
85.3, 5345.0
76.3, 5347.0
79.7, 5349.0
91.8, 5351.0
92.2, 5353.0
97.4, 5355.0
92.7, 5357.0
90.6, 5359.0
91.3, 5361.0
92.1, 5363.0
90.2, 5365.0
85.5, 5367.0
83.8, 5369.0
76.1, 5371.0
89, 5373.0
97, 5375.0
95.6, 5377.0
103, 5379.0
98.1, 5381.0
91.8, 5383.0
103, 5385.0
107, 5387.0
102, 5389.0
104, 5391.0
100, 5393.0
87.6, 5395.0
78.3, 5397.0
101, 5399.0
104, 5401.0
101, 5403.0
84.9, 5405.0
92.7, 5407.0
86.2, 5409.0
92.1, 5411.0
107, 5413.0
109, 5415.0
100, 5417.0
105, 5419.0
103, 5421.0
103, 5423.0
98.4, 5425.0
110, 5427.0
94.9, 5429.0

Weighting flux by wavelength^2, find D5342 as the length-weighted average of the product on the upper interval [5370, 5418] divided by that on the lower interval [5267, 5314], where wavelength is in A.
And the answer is 1.26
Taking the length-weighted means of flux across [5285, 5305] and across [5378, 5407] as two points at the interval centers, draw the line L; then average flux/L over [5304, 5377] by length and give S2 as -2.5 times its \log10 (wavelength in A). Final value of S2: 0.059 mag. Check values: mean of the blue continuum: 83.7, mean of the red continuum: 97.4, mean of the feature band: 85.3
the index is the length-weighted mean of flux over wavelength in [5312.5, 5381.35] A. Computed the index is 86.5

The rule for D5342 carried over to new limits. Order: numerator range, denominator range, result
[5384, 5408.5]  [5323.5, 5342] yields 1.22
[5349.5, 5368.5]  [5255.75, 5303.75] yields 1.22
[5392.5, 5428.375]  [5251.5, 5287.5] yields 1.40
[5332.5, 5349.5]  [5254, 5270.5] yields 1.24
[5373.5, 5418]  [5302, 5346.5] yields 1.21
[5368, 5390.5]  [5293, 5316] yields 1.20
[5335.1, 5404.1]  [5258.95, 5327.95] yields 1.19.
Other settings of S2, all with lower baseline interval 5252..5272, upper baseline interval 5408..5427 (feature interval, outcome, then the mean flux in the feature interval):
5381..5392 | -0.08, 101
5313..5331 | -0.02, 82.2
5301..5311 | -0.08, 83.9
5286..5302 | -0.11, 83.5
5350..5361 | -0.06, 92.8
